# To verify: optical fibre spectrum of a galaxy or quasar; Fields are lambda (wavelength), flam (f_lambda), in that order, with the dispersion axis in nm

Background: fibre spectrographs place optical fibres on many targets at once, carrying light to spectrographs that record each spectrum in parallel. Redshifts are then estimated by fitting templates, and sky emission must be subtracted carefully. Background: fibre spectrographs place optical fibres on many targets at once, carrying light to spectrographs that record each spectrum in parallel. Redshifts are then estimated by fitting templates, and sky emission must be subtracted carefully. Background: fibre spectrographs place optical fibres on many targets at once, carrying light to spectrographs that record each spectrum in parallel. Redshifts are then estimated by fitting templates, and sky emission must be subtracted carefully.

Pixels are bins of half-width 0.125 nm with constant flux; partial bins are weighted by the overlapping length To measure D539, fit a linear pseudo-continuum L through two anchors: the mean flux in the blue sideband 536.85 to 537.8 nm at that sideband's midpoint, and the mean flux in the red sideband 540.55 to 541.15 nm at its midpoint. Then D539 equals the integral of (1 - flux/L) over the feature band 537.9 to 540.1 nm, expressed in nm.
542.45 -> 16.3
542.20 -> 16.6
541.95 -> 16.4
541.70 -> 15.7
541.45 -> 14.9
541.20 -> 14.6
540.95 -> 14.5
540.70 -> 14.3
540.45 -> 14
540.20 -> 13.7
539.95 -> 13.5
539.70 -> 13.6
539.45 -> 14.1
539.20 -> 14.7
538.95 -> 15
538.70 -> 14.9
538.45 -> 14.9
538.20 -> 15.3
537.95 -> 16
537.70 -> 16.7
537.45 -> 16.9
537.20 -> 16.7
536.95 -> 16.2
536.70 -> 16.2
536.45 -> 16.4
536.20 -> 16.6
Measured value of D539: 0.14 nm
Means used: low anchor 16.6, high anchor 14.4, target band 14.6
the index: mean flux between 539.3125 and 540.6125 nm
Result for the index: 13.8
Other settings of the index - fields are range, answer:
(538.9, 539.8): 14.3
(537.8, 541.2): 14.5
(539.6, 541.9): 14.4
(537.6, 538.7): 15.6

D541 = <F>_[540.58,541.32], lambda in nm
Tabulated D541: 14.5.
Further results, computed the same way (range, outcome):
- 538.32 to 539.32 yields 14.9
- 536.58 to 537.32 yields 16.4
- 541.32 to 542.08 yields 15.7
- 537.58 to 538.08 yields 16.3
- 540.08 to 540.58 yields 13.9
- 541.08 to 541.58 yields 14.8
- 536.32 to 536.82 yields 16.3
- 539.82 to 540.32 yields 13.6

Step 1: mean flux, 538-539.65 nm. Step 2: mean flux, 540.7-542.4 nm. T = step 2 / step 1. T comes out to 1.04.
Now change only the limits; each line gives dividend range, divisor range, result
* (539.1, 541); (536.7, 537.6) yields 0.85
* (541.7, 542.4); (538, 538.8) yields 1.08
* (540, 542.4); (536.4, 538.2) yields 0.91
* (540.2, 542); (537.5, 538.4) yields 0.92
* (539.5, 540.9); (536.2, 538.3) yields 0.85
